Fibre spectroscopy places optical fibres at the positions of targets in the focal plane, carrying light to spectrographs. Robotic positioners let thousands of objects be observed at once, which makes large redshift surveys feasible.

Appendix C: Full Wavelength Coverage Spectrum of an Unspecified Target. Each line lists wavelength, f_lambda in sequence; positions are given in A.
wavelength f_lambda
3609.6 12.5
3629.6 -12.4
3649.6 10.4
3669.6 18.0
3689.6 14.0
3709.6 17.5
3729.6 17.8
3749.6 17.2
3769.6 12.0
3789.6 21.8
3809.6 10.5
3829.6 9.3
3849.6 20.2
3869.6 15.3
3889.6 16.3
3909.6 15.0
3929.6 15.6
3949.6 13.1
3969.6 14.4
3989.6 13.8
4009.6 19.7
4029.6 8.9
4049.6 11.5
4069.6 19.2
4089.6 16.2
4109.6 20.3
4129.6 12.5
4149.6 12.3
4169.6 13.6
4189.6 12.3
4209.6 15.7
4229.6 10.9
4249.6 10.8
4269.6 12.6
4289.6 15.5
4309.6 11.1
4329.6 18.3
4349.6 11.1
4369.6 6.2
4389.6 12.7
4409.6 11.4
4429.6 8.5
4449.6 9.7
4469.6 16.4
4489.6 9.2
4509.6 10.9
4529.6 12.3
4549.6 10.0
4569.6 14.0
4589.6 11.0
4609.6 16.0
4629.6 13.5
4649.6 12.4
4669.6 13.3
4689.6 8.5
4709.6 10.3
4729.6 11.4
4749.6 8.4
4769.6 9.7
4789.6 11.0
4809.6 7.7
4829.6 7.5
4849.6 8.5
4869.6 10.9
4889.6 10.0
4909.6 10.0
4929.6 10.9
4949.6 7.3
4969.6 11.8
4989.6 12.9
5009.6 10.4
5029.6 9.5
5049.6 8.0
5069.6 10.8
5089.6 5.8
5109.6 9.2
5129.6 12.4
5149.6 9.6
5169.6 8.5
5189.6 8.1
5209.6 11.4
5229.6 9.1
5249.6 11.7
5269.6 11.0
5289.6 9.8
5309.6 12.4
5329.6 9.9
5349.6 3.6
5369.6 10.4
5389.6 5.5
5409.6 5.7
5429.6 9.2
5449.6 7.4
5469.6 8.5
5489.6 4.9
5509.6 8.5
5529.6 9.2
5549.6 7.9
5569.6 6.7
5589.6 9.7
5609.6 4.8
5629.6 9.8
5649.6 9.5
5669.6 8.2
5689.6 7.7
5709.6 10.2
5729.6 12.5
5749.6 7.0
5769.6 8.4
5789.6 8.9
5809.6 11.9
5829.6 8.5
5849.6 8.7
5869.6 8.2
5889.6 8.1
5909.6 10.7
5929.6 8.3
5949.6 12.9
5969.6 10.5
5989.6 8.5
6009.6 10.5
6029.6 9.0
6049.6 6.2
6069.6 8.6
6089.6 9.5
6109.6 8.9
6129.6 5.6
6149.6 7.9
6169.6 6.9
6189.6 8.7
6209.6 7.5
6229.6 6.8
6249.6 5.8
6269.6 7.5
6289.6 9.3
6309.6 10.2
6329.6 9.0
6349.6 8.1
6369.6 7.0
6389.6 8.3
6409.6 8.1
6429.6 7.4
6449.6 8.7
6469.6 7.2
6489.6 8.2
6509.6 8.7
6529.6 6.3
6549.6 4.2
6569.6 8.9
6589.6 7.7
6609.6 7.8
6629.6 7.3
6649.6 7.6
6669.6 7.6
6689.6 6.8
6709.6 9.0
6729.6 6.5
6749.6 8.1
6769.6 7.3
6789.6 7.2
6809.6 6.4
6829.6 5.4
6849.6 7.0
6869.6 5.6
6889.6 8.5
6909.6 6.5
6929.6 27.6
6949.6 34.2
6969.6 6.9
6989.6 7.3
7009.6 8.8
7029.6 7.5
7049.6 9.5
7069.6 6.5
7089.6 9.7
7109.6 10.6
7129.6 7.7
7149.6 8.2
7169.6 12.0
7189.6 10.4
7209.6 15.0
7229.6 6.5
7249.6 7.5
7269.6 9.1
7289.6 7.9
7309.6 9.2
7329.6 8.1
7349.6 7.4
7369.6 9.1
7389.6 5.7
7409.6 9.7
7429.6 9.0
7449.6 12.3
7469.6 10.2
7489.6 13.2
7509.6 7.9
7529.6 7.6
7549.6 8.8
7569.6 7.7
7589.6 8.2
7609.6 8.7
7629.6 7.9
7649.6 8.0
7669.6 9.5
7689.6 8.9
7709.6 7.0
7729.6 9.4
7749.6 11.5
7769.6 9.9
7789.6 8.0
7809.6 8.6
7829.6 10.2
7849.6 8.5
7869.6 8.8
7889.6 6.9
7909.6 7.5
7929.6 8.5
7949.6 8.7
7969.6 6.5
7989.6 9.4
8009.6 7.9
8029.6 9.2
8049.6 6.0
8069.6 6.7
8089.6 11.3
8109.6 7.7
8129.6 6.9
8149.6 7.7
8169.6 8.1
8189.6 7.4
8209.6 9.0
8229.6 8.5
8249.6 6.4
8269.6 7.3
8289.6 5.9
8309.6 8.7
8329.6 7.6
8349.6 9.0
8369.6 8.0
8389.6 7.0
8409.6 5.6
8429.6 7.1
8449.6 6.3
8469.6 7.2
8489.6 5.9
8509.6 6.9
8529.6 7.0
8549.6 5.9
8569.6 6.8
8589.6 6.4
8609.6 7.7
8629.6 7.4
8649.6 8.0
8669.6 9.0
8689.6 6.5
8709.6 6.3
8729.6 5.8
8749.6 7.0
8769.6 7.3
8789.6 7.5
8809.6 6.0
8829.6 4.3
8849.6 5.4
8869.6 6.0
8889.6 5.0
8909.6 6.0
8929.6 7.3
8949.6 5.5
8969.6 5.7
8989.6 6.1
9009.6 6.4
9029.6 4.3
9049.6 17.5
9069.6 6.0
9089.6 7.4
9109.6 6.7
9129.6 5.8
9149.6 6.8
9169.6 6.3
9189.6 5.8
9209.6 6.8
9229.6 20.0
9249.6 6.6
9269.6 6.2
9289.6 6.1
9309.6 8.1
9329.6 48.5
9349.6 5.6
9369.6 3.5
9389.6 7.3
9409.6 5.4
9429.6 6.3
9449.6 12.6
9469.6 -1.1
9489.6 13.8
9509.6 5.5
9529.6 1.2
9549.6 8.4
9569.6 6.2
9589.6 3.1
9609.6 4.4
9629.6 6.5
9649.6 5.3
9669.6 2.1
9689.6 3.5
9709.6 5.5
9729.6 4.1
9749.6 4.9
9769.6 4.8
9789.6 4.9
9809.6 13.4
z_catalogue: 0.86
